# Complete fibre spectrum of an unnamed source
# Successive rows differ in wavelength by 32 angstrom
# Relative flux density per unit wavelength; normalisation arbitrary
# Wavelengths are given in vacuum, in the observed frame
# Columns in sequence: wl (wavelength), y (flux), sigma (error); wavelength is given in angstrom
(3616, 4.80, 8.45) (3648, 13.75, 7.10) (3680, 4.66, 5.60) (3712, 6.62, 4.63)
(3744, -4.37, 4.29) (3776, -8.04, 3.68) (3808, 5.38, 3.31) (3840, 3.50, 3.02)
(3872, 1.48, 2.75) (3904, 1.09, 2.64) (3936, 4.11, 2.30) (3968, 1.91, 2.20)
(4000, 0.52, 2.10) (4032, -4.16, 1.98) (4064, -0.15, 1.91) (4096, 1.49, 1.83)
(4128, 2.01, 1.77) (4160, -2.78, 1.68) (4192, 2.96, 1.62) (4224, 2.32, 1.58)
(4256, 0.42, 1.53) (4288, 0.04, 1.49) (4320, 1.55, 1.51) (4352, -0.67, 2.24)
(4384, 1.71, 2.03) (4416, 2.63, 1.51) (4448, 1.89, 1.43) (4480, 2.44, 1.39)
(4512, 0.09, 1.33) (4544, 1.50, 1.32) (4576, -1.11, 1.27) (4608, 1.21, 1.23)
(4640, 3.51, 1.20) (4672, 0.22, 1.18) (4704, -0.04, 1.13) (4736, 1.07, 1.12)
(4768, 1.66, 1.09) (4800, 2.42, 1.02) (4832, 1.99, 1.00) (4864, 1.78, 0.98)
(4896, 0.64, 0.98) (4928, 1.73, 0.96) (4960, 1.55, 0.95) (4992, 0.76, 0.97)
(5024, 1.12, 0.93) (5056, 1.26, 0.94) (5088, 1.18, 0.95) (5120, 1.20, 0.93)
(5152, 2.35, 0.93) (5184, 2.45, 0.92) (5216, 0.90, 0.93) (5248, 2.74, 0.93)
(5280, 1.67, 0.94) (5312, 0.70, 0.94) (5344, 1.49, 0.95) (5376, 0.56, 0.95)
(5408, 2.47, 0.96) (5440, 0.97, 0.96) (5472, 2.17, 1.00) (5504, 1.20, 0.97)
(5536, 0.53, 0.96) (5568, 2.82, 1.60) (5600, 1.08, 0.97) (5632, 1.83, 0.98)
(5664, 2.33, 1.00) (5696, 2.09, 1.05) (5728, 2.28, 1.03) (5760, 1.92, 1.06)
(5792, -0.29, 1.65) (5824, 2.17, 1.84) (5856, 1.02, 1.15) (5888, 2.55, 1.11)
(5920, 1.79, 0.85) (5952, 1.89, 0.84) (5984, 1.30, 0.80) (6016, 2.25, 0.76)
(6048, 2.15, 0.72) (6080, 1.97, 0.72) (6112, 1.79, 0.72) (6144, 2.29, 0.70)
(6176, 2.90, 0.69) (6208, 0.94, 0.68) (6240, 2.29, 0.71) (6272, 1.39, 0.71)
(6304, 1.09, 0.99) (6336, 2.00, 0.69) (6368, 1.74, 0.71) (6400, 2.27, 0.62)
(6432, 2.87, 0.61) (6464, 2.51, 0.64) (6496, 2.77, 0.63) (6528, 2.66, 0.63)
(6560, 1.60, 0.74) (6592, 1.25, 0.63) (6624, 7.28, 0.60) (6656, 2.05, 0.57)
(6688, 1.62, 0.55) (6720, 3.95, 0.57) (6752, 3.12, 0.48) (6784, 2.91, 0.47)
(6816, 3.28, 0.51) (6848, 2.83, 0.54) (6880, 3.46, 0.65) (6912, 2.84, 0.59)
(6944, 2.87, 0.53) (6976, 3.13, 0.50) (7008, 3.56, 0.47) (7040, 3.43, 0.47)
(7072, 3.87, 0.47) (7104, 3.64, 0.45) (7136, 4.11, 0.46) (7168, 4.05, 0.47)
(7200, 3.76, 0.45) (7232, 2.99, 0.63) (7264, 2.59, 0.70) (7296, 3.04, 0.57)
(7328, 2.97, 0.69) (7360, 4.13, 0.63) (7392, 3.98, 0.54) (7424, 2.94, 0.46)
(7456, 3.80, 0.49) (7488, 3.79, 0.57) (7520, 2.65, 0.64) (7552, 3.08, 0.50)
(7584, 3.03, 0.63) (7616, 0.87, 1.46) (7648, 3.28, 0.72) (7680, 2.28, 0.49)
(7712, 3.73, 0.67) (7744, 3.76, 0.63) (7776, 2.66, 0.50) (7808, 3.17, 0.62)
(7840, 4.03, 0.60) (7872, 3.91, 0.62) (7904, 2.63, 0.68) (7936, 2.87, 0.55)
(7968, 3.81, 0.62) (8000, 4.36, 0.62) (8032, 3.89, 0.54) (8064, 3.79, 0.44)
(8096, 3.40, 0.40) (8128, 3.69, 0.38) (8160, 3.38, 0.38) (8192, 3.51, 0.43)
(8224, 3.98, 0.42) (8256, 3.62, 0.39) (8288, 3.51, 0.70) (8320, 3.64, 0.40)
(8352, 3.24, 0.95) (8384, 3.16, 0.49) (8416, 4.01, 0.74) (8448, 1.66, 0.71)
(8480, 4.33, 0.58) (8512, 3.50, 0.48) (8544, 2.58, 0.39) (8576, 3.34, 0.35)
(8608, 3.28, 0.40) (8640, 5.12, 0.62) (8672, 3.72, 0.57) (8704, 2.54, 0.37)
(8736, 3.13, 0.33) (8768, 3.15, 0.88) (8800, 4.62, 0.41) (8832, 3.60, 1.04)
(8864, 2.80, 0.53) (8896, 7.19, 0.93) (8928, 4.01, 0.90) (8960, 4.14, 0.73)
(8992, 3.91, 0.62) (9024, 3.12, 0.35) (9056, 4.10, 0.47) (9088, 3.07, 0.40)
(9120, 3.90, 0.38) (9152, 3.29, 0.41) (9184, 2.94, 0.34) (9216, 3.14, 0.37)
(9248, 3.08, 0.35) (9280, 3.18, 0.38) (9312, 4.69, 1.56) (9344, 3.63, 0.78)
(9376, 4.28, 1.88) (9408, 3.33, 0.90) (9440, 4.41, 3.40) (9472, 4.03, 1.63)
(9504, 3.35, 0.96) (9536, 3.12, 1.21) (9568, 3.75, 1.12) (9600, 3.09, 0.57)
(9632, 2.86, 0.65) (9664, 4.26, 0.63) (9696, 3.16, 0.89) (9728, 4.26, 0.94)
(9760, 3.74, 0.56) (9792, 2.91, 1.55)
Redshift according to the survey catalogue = 0.776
